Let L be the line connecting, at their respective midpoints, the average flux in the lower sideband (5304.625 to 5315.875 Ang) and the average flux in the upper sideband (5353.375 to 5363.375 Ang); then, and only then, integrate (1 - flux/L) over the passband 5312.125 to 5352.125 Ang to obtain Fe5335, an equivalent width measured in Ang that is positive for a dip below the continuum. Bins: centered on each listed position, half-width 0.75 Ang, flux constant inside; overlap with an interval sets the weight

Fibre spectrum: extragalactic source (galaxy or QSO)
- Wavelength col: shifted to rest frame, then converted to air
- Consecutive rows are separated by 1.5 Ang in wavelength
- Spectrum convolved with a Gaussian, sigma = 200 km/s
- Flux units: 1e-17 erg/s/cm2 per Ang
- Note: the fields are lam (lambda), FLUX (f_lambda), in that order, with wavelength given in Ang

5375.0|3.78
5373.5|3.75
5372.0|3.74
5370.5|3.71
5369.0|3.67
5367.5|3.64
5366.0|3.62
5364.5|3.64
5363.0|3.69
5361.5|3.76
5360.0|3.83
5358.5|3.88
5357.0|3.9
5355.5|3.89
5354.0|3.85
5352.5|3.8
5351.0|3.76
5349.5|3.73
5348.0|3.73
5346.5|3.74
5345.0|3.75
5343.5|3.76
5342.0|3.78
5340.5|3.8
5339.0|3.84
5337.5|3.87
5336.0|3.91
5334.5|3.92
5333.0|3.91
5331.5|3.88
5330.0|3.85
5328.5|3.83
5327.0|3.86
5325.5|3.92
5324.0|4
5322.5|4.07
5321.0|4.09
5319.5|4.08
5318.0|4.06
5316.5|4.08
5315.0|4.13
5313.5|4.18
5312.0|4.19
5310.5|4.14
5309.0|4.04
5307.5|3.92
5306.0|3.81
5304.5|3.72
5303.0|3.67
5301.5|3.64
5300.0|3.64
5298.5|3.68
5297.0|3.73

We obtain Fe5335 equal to 0.4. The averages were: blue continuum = 4.04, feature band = 3.91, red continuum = 3.83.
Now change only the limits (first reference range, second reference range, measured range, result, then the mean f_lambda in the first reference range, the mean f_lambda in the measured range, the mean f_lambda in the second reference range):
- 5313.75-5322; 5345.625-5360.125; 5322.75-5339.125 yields 0.37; 4.09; 3.9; 3.81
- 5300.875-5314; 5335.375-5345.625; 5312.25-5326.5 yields -0.68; 3.92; 4.07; 3.82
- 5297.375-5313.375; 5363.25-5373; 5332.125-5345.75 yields -0.29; 3.86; 3.84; 3.67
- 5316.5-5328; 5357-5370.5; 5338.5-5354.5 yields 0.29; 4.01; 3.77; 3.73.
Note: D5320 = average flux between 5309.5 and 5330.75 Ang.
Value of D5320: 4.03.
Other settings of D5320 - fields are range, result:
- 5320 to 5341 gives 3.91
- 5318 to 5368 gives 3.84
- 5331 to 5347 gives 3.83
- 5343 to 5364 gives 3.79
